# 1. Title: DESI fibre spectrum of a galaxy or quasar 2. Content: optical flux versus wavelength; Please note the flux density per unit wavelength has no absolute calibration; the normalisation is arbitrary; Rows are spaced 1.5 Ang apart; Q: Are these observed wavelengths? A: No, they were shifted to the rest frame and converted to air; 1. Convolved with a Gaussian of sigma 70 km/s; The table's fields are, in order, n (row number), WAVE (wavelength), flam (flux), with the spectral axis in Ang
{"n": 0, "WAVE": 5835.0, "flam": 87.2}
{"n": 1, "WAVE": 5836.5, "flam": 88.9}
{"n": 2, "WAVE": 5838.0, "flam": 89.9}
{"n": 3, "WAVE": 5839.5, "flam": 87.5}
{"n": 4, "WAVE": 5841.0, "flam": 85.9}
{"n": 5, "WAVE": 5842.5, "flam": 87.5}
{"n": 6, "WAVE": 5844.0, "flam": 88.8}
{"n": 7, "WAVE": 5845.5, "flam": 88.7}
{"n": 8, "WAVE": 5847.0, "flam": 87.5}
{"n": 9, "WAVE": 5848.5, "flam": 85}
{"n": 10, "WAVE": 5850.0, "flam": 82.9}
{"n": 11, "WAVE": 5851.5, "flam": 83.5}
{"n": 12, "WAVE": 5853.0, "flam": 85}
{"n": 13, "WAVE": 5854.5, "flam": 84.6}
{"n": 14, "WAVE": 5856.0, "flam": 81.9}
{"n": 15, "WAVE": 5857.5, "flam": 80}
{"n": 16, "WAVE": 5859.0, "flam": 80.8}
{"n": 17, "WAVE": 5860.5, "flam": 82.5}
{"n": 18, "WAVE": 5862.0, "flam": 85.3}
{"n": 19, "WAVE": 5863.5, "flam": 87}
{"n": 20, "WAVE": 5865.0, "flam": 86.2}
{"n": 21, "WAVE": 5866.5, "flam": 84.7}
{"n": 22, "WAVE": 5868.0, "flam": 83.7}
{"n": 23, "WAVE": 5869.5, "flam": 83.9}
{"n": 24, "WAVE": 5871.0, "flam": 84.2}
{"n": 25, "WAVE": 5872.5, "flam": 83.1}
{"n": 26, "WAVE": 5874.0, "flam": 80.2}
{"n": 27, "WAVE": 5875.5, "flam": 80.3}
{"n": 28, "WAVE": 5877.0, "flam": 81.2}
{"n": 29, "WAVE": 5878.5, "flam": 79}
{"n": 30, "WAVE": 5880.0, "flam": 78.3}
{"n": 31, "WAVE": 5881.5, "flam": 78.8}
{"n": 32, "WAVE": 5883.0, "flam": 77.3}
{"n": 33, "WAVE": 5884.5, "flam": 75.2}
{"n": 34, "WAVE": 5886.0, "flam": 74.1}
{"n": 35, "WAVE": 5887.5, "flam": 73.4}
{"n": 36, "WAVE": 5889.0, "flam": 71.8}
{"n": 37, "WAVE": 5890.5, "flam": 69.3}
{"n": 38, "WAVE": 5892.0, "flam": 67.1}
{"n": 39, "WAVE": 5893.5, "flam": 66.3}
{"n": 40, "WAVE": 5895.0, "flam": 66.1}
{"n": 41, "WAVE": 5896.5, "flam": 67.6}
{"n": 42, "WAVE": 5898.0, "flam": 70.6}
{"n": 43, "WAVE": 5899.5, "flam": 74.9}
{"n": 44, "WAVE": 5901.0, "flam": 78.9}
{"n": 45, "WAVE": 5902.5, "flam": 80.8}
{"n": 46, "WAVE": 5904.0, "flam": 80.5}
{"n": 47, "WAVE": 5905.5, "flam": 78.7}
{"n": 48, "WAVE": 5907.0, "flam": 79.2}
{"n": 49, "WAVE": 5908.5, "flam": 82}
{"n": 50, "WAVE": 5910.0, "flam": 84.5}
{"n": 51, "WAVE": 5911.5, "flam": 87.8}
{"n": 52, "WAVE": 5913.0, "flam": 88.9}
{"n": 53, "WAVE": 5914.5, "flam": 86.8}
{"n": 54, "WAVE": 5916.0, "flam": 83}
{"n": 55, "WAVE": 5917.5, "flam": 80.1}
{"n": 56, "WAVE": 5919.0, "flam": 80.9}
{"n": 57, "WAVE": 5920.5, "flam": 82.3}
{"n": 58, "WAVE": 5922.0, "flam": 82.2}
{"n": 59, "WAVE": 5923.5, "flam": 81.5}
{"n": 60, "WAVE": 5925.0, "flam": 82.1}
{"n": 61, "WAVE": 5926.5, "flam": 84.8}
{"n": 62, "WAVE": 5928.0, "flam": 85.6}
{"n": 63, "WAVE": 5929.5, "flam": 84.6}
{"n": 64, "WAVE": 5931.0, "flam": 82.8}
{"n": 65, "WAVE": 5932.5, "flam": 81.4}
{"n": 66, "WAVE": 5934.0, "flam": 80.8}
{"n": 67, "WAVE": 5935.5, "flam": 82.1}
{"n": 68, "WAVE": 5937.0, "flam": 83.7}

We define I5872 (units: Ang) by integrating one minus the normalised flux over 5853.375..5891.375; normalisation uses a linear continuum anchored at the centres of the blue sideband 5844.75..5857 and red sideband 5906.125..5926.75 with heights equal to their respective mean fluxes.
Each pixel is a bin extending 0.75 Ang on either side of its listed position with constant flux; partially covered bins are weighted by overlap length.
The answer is 1.8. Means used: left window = 84.8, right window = 83.2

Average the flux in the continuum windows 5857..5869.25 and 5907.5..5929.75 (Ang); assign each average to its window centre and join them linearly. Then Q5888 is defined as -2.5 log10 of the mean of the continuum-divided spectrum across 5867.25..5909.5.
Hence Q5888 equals 0.10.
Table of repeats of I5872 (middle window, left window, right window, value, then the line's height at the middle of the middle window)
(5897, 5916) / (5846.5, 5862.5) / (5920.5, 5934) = 0.47 Ang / 83.1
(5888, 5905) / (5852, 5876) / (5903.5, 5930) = 2.23 Ang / 83.2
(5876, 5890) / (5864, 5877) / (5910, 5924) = 1.16 Ang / 83.4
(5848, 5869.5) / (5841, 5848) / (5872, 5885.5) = 0.09 Ang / 84.2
